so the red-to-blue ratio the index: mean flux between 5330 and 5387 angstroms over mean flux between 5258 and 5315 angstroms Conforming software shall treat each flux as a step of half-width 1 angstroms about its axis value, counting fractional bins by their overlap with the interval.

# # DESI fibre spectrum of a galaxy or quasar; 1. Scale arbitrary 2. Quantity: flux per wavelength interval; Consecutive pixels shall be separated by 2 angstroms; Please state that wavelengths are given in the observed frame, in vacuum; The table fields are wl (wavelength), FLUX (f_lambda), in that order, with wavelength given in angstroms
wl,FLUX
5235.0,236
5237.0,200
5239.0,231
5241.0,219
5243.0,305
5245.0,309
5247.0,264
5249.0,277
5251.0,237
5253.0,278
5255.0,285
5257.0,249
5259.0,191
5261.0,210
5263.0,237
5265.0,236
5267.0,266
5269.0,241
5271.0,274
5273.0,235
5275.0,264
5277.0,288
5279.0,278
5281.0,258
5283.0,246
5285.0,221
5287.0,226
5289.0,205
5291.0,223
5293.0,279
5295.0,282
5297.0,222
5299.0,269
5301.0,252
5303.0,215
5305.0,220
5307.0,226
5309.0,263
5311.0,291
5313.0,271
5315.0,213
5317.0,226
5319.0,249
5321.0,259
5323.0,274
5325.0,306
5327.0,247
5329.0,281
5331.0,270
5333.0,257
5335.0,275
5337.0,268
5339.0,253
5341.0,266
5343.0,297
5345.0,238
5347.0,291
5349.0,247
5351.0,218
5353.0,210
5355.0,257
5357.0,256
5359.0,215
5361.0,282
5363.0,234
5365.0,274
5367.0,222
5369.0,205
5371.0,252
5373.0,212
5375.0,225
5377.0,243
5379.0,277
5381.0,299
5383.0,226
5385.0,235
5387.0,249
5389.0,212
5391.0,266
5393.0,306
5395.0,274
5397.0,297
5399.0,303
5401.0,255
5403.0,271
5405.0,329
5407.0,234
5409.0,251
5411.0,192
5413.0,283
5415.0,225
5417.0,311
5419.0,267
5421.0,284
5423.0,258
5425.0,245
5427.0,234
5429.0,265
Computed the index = 1.0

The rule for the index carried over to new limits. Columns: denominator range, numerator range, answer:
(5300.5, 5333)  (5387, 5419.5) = 1.05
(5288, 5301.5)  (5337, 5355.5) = 1.03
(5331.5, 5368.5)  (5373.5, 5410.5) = 1.04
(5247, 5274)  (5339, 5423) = 1.03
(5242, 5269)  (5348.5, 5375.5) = 0.92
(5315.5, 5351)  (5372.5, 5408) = 1.00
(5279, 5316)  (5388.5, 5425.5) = 1.09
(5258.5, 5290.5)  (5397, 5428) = 1.09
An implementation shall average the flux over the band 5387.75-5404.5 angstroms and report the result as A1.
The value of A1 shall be 274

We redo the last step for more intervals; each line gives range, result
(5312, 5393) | 252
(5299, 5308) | 233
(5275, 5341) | 254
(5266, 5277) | 259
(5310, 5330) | 262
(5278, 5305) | 243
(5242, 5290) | 253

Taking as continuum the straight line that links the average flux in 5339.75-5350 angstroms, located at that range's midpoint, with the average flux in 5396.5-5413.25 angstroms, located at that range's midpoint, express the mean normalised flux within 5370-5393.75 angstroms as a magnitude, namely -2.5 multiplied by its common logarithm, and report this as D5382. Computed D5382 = 0.07 mag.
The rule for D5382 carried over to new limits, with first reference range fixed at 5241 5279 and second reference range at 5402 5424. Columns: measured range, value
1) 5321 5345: -0.04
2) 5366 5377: 0.17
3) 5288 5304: 0.07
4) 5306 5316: 0.03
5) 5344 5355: 0.08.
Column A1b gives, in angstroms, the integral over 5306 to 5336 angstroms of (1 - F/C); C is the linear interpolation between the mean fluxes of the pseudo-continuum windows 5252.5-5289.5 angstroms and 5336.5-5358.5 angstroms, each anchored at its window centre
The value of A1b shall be -1.1 angstroms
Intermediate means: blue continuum 247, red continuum 253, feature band 261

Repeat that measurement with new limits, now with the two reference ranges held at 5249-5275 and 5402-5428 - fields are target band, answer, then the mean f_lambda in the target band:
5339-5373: 1.10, 247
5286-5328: 0.40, 248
